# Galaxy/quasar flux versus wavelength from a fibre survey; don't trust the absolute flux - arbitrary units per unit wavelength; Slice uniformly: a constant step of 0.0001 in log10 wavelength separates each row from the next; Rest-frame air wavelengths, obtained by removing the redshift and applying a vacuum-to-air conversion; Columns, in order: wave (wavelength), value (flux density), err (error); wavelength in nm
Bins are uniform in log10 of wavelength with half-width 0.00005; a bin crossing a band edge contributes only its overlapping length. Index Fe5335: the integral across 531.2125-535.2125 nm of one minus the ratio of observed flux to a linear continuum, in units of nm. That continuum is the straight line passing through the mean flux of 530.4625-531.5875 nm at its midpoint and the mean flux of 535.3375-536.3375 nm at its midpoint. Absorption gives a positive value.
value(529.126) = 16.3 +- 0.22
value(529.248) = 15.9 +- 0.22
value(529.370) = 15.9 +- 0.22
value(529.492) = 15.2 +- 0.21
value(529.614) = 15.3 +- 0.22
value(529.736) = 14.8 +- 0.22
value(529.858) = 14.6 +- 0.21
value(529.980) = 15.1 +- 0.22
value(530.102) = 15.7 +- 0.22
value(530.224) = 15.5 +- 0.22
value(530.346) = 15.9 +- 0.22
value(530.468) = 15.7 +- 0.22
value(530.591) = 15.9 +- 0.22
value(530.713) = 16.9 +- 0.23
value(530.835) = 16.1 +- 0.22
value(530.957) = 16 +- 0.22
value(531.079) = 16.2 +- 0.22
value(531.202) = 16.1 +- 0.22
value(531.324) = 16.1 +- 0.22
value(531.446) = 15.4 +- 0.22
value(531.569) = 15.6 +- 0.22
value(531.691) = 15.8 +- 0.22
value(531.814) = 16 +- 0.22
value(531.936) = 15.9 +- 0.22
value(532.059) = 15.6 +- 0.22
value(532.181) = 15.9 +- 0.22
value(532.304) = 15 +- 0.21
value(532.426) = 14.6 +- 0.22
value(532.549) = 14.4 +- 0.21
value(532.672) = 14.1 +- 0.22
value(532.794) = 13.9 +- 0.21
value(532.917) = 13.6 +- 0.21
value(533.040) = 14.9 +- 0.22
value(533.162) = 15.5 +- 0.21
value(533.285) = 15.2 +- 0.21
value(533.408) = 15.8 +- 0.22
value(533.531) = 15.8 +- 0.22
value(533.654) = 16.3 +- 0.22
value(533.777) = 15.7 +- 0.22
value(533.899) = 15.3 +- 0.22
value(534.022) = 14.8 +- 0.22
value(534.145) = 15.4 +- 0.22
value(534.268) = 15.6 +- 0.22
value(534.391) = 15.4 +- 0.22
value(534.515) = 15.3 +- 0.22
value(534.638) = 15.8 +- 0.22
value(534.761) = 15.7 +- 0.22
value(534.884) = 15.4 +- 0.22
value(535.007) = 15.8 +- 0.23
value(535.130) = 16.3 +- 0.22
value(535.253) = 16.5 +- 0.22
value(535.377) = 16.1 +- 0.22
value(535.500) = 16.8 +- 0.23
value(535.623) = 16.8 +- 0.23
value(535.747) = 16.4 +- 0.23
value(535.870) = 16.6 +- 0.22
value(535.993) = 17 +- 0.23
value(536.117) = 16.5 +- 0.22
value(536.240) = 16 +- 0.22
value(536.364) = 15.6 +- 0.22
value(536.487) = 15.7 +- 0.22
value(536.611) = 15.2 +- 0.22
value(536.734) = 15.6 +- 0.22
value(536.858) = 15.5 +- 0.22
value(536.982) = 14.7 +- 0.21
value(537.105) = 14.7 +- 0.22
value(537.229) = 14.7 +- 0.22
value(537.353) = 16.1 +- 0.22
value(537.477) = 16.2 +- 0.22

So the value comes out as 0.21 nm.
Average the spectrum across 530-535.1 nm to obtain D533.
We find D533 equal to 15.5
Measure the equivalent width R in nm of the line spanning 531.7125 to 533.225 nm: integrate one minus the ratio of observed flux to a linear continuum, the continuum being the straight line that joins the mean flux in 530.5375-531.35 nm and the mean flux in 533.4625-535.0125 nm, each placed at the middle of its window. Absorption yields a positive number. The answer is 0.09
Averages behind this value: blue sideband 16.2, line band 15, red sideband 15.6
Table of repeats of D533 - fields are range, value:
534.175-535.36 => 15.8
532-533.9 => 15.1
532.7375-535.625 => 15.5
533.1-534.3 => 15.5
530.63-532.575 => 15.8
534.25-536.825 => 16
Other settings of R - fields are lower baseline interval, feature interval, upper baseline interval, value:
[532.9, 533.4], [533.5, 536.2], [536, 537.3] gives -0.13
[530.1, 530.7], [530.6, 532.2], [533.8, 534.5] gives -0.03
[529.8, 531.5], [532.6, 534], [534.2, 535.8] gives 0.07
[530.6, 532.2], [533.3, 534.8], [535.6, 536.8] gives 0.05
